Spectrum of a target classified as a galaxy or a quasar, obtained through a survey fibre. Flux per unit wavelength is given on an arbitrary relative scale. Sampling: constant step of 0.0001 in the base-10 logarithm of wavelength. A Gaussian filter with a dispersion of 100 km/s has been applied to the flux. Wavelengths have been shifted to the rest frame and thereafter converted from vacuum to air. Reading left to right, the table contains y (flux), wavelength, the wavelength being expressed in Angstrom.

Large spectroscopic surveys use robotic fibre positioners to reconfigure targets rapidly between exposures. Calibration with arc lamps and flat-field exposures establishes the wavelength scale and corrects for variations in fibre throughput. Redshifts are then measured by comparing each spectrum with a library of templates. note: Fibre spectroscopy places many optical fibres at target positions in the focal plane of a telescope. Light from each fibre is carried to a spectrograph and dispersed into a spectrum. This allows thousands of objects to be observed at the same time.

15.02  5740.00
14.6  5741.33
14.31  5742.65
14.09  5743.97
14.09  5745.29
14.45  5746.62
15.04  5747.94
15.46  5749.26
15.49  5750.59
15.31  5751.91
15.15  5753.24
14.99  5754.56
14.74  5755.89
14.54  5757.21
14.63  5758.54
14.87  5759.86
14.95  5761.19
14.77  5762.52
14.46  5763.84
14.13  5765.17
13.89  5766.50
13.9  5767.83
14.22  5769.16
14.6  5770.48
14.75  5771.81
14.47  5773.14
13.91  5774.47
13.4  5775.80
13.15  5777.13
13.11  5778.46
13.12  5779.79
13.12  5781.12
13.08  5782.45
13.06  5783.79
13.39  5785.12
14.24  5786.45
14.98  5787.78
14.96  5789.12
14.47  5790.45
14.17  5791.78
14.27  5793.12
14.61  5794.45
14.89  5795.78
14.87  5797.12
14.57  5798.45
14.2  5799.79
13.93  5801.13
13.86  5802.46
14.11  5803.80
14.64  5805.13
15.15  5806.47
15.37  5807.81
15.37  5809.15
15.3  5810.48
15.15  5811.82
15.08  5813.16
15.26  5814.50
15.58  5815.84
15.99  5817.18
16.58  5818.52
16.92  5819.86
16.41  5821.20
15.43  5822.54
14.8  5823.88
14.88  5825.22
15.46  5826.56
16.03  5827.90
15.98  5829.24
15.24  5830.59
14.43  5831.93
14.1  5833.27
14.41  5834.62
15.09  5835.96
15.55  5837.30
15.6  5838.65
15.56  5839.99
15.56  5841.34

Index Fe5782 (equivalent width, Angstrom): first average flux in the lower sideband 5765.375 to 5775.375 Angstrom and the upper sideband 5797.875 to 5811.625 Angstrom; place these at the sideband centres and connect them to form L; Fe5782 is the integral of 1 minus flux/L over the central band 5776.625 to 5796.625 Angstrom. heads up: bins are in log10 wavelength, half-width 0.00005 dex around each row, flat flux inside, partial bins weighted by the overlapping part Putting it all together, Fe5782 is 0.7 Angstrom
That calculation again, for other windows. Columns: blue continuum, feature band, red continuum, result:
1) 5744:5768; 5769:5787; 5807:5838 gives 1.53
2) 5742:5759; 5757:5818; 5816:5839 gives 2.86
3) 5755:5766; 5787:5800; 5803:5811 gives 0.23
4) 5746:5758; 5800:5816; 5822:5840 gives 0.28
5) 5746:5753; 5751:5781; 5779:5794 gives 0.60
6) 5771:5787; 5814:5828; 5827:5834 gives -0.85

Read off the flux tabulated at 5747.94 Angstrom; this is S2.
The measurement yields 15.04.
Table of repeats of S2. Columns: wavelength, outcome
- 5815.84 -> 15.58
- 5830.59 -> 15.24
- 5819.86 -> 16.92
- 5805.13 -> 14.64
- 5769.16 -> 14.22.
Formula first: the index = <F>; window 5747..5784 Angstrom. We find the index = 14.3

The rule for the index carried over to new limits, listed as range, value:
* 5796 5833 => 15.2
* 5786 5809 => 14.6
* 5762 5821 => 14.5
